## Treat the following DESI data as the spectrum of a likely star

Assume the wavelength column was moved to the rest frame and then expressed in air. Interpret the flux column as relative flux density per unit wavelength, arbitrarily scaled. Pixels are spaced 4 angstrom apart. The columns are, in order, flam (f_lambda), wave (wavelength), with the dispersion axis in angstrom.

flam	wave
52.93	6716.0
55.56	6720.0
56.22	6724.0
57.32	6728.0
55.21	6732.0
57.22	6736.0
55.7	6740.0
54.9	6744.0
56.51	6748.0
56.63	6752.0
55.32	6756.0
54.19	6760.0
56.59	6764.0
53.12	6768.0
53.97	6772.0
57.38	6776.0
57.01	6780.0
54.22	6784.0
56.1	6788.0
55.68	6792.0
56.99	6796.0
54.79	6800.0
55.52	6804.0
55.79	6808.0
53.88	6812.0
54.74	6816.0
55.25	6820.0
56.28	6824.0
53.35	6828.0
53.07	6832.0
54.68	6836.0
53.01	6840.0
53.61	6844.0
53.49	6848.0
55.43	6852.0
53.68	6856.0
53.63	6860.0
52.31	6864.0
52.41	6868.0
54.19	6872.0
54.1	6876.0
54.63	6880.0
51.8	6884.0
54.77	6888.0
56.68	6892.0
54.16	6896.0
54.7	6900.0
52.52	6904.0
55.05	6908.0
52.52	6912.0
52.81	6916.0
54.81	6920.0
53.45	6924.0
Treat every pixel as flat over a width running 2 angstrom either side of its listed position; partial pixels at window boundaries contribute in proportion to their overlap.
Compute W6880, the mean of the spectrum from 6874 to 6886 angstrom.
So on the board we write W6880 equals 53.5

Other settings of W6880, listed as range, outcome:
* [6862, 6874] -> 53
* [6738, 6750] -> 55.7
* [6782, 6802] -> 55.6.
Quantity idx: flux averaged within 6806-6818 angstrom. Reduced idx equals 54.8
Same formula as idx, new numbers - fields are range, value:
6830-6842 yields 53.6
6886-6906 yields 54.6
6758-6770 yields 54.6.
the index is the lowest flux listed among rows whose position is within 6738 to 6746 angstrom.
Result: 54.9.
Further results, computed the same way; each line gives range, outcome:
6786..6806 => 54.79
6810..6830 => 53.35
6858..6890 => 51.8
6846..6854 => 53.49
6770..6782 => 53.97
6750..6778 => 53.12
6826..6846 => 53.01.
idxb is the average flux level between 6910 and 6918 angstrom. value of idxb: 52.7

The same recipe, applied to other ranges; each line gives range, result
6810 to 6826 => 55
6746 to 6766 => 55.8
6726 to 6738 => 56.6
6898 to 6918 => 53.5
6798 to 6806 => 55.2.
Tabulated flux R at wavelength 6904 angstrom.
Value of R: 52.52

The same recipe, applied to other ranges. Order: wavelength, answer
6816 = 54.74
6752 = 56.63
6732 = 55.21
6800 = 54.79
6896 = 54.16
